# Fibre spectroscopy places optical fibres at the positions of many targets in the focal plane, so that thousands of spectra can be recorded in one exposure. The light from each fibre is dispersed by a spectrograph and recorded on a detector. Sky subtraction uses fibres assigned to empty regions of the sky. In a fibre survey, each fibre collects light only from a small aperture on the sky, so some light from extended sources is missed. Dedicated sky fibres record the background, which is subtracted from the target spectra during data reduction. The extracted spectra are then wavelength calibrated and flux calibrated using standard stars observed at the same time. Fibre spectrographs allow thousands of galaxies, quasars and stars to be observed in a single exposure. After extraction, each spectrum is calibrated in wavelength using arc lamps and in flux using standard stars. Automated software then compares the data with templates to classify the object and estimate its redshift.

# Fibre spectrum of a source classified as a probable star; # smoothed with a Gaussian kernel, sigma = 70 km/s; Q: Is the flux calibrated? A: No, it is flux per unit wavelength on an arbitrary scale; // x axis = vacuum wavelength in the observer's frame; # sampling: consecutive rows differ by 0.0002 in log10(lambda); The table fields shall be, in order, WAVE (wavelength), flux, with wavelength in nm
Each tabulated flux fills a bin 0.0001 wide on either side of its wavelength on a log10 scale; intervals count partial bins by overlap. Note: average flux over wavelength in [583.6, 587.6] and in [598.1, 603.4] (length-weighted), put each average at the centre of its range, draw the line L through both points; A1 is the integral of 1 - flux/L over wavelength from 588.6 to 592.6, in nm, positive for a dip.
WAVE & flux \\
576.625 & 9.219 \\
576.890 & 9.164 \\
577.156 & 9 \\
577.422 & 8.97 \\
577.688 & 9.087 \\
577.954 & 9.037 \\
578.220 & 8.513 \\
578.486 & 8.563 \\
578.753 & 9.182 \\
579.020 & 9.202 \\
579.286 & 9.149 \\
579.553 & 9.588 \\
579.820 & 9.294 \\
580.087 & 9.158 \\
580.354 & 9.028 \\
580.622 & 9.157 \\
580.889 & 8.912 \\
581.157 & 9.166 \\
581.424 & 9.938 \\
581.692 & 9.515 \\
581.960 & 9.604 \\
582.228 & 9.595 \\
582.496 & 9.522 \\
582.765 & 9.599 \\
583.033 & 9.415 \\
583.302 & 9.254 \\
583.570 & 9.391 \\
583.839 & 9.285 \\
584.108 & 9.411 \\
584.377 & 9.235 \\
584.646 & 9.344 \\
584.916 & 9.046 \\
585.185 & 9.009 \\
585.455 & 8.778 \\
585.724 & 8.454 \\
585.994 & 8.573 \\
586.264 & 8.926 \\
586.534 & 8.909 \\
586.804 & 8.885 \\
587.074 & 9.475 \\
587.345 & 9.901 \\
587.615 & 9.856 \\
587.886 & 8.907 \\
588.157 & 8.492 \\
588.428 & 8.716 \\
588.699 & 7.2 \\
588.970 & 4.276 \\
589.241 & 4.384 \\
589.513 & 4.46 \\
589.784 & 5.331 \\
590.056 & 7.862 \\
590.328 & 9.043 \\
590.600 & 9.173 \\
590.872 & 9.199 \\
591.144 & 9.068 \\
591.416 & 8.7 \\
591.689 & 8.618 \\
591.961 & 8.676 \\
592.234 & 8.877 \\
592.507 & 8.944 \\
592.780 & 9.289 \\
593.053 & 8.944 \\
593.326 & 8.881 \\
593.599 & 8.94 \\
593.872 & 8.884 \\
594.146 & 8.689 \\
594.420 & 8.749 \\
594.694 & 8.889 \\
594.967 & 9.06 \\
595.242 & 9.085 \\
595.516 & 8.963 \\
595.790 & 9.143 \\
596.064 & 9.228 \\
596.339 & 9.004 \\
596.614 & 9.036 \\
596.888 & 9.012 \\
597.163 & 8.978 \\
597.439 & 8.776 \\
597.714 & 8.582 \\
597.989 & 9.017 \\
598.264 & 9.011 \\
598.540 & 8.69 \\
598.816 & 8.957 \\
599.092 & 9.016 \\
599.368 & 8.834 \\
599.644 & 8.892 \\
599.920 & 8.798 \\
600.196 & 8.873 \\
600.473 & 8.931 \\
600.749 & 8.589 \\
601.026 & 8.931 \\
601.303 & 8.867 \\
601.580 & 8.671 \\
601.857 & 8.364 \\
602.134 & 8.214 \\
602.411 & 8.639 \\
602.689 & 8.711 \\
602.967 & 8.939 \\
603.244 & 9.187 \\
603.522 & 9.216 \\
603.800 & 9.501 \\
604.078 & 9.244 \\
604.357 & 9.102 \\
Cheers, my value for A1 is 0.63 nm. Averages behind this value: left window 9.12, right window 8.8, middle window 7.58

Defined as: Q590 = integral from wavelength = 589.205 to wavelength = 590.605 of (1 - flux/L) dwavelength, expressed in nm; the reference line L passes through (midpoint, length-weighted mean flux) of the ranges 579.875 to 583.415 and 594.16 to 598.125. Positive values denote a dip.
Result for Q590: 0.381 nm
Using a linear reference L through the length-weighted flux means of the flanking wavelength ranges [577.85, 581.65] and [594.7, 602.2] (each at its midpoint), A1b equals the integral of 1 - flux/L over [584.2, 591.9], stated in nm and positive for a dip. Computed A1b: 0.63 nm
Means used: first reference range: 9.15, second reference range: 8.88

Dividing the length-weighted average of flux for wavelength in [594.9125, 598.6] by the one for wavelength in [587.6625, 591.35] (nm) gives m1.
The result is 1.20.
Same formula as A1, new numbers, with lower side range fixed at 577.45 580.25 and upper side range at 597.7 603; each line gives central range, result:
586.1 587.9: -0.064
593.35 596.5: -0.040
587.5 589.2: 0.239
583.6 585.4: -0.043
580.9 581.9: -0.047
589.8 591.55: 0.061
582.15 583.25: -0.059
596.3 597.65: -0.017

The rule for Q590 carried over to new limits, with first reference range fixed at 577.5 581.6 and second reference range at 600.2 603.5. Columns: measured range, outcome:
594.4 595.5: -0.012 nm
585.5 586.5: 0.037 nm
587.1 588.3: -0.041 nm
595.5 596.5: -0.028 nm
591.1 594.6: 0.018 nm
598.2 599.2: -0.011 nm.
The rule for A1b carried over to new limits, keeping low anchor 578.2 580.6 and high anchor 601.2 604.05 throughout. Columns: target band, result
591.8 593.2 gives 0.00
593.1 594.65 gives 0.02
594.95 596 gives -0.02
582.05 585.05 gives -0.11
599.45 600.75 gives 0.01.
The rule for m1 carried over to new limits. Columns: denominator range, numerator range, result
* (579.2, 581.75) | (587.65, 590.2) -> 0.73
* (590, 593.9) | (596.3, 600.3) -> 1.00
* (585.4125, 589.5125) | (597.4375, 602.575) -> 1.08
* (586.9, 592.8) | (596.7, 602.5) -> 1.09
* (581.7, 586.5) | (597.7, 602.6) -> 0.95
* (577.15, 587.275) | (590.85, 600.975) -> 0.97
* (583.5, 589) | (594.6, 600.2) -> 1.01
